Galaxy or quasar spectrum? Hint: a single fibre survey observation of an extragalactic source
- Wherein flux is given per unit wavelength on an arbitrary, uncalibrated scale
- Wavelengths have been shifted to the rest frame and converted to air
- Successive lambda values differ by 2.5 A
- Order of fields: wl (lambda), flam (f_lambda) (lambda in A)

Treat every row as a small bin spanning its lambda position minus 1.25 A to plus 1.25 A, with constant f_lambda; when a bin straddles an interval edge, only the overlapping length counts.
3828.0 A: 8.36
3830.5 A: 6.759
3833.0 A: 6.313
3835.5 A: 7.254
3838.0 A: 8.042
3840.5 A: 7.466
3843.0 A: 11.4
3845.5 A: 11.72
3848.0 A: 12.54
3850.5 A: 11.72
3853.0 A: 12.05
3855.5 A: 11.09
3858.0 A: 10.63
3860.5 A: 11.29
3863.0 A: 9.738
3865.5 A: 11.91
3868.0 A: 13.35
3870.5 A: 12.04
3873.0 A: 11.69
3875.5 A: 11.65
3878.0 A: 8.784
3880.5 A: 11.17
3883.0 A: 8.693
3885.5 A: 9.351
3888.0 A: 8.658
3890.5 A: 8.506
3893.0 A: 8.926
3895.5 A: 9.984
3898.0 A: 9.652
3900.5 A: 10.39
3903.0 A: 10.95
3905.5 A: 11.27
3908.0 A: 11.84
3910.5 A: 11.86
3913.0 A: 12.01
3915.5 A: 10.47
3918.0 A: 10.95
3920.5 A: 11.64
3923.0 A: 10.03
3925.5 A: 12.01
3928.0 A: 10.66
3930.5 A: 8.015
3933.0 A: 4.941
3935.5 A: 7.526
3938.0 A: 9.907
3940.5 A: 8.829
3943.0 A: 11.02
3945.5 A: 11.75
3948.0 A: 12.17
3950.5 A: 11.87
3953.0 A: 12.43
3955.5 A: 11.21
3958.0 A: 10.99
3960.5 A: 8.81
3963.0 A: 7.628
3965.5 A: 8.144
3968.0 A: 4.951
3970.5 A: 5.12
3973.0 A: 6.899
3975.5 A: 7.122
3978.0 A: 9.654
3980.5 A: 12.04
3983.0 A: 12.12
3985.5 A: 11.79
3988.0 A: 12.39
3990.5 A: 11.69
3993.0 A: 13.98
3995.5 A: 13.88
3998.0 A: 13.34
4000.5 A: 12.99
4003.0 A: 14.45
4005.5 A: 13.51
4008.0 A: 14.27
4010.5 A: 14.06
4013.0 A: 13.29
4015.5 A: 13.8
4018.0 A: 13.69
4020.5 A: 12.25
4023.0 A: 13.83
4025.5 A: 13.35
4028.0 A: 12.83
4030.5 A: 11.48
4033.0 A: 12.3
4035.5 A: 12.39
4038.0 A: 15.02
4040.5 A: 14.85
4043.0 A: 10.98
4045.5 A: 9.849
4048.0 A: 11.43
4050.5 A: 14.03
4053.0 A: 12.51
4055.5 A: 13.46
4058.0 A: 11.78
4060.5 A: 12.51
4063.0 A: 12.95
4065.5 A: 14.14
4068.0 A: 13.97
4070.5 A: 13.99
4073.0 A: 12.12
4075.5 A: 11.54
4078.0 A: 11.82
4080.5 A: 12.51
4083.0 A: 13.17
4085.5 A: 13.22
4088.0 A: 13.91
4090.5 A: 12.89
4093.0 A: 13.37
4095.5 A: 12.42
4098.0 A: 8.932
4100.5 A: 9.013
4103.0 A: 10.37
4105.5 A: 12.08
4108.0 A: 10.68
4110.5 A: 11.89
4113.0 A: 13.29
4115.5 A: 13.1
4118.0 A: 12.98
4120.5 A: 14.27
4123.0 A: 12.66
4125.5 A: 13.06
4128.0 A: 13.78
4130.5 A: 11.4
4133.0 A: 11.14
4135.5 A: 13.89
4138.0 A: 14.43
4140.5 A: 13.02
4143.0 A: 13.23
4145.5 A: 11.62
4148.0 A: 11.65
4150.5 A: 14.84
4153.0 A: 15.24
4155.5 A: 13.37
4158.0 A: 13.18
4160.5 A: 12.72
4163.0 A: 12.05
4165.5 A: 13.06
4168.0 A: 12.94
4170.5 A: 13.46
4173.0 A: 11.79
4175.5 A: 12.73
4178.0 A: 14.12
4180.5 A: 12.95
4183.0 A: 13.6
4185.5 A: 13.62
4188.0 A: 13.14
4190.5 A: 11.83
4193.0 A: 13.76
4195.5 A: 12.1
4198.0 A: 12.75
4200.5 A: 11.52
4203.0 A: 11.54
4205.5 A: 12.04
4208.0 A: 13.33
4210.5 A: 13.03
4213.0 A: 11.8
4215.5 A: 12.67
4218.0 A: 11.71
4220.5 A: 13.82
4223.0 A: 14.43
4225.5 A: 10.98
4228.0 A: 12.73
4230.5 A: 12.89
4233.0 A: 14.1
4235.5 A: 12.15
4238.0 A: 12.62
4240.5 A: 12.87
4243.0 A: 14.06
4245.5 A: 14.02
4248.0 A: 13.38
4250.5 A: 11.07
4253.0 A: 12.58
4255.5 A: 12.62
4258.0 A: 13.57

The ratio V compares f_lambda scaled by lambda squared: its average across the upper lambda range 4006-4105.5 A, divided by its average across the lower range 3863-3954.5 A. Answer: 1.3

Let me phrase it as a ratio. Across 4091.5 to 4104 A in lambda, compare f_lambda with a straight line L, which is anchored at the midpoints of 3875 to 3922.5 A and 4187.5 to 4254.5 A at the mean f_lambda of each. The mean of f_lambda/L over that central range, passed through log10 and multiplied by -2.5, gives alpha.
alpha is 0.09 mag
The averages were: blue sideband 10.3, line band 10.9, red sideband 12.7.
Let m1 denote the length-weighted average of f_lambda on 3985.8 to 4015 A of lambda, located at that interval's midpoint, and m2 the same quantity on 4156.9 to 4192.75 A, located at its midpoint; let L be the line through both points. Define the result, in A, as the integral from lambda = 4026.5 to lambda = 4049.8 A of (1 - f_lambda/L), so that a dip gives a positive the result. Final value 1.59 A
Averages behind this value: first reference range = 13.4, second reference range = 13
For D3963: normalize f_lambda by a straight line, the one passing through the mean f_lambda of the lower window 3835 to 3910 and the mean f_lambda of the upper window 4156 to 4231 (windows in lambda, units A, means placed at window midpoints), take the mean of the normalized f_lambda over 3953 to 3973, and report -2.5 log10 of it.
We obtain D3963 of 0.32 mag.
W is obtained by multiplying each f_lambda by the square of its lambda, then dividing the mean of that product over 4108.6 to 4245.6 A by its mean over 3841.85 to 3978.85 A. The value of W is 1.45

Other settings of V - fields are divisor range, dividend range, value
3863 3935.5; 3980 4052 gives 1.33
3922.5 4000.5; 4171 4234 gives 1.41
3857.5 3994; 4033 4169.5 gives 1.35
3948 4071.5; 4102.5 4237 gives 1.16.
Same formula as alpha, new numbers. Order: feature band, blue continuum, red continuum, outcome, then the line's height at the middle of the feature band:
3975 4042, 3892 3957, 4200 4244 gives -0.16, 11.1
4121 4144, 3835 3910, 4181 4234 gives -0.07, 12.2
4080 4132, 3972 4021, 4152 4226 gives 0.03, 12.7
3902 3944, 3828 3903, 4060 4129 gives 0.05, 10.7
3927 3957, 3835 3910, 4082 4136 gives 0.10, 11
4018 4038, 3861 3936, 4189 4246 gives -0.14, 11.3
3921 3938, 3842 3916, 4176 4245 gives 0.22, 11.1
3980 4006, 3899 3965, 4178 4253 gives -0.18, 10.9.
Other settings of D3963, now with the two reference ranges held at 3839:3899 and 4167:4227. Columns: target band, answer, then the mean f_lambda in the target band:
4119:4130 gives -0.09 mag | 13.3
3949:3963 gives 0.04 mag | 10.8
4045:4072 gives -0.09 mag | 12.9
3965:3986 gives 0.30 mag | 8.55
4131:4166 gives -0.06 mag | 13.1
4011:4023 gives -0.16 mag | 13.4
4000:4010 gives -0.21 mag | 13.9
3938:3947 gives 0.06 mag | 10.5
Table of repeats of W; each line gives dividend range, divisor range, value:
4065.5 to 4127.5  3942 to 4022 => 1.16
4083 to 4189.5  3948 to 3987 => 1.46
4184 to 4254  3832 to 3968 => 1.46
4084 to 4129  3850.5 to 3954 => 1.30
